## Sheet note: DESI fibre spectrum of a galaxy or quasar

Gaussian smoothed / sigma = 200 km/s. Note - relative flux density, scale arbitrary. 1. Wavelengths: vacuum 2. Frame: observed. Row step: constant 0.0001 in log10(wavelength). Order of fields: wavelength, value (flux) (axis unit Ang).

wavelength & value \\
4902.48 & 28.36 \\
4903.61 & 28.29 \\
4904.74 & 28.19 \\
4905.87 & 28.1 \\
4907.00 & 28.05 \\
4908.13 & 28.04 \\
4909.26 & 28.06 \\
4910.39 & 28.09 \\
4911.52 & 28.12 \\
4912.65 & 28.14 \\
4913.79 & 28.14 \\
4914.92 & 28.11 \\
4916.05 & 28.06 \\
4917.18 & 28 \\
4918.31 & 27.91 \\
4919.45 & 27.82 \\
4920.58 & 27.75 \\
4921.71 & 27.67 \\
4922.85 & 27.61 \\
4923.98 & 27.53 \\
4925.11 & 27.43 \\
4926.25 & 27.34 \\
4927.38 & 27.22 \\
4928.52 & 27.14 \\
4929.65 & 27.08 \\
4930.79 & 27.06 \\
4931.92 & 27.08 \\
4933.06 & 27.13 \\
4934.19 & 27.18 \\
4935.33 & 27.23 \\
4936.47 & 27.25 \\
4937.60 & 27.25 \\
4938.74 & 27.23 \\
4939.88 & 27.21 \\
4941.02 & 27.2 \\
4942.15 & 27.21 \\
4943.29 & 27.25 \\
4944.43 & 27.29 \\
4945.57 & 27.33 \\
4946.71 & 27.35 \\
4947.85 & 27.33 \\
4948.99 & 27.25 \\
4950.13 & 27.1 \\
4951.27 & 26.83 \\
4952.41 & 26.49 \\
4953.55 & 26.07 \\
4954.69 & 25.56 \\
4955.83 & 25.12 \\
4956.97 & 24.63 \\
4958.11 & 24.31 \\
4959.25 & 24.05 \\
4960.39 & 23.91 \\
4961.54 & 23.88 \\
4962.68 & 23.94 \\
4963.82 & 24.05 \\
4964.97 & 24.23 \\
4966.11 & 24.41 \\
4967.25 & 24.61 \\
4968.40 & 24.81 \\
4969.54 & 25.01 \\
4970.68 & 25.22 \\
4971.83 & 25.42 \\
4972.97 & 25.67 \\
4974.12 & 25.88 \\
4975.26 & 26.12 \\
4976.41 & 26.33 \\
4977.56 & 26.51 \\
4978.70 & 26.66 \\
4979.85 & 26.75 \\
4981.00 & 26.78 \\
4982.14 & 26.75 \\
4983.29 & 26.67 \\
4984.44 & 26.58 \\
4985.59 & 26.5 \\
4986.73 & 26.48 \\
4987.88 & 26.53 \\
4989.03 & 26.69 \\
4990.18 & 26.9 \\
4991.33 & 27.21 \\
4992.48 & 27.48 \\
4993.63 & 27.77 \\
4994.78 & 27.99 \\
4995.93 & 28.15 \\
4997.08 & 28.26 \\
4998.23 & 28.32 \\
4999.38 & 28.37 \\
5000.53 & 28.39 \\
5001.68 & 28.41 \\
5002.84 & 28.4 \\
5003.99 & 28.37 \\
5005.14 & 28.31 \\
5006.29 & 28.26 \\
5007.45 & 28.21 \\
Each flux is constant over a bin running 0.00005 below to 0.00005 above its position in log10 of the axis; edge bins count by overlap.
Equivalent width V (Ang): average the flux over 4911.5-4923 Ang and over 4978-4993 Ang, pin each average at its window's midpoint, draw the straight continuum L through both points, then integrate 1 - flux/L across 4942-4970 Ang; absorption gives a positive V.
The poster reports 1.7 Ang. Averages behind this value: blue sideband 27.9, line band 25.6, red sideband 26.8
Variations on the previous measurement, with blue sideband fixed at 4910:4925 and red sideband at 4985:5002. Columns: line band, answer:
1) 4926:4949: 0.5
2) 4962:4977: 1.4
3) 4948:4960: 0.9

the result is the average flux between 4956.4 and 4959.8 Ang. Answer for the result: 24.4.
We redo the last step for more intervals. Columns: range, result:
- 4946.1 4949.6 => 27.3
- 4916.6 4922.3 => 27.8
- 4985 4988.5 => 26.5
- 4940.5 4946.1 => 27.3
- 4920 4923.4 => 27.7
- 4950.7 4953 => 26.7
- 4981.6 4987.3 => 26.6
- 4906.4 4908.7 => 28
